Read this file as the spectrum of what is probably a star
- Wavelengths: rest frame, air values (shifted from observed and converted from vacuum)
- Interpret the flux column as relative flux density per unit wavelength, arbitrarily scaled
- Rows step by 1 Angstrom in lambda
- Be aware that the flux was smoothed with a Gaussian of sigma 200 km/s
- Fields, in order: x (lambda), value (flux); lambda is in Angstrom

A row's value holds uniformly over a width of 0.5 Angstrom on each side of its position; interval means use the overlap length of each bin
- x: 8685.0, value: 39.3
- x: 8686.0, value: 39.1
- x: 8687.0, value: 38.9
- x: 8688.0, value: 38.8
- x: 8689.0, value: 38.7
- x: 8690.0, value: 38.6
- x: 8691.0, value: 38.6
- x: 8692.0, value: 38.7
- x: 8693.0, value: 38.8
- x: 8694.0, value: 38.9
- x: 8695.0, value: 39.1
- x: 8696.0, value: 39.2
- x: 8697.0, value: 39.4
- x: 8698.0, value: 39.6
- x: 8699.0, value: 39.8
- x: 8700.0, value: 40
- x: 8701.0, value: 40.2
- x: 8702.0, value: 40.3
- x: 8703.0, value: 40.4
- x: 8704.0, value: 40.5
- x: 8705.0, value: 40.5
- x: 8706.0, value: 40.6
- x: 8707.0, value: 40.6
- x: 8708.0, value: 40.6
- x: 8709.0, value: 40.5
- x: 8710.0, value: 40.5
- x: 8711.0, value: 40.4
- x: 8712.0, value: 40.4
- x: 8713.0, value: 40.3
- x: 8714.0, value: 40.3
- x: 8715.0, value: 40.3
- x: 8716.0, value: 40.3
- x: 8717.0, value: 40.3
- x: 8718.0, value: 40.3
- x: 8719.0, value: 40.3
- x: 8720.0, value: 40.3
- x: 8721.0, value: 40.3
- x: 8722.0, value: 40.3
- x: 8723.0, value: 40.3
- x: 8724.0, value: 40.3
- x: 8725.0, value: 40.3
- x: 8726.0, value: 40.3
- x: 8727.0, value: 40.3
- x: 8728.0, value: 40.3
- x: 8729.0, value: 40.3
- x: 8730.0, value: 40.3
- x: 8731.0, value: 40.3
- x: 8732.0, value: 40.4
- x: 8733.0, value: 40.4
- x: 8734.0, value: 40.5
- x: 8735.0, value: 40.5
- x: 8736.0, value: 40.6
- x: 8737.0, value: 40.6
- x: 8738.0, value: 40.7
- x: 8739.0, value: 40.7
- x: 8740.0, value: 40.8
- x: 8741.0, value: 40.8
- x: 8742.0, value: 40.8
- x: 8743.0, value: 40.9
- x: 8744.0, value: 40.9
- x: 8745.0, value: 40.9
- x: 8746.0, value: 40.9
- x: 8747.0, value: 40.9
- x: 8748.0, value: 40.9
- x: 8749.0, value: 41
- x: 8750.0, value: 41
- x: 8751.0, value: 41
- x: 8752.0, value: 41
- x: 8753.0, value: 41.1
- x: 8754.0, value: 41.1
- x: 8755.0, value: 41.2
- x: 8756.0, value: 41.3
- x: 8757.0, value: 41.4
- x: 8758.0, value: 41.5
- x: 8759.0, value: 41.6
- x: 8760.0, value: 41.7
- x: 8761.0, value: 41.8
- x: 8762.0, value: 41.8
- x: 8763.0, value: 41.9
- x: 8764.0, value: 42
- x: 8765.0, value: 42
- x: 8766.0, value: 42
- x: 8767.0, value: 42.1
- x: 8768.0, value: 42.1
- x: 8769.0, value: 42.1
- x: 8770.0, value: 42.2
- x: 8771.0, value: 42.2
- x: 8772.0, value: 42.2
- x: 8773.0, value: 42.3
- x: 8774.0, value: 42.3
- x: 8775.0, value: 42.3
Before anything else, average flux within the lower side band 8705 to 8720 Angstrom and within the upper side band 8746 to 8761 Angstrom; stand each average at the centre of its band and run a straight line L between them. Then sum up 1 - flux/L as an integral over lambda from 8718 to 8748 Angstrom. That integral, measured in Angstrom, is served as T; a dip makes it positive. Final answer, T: 0.20 Angstrom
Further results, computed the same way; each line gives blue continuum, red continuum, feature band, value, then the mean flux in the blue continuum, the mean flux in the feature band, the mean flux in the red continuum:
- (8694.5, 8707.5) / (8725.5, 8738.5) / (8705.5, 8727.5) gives -0.1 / 40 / 40.4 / 40.4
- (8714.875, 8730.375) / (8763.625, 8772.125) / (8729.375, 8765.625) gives 0.2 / 40.3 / 41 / 42.1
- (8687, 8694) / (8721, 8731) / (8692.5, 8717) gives -0.4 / 38.7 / 40.1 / 40.3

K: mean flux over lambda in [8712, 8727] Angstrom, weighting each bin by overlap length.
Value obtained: 40.3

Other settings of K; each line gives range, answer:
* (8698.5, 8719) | 40.4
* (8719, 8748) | 40.5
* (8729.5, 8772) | 41.2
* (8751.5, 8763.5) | 41.4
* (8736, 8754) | 40.9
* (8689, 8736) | 40.1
